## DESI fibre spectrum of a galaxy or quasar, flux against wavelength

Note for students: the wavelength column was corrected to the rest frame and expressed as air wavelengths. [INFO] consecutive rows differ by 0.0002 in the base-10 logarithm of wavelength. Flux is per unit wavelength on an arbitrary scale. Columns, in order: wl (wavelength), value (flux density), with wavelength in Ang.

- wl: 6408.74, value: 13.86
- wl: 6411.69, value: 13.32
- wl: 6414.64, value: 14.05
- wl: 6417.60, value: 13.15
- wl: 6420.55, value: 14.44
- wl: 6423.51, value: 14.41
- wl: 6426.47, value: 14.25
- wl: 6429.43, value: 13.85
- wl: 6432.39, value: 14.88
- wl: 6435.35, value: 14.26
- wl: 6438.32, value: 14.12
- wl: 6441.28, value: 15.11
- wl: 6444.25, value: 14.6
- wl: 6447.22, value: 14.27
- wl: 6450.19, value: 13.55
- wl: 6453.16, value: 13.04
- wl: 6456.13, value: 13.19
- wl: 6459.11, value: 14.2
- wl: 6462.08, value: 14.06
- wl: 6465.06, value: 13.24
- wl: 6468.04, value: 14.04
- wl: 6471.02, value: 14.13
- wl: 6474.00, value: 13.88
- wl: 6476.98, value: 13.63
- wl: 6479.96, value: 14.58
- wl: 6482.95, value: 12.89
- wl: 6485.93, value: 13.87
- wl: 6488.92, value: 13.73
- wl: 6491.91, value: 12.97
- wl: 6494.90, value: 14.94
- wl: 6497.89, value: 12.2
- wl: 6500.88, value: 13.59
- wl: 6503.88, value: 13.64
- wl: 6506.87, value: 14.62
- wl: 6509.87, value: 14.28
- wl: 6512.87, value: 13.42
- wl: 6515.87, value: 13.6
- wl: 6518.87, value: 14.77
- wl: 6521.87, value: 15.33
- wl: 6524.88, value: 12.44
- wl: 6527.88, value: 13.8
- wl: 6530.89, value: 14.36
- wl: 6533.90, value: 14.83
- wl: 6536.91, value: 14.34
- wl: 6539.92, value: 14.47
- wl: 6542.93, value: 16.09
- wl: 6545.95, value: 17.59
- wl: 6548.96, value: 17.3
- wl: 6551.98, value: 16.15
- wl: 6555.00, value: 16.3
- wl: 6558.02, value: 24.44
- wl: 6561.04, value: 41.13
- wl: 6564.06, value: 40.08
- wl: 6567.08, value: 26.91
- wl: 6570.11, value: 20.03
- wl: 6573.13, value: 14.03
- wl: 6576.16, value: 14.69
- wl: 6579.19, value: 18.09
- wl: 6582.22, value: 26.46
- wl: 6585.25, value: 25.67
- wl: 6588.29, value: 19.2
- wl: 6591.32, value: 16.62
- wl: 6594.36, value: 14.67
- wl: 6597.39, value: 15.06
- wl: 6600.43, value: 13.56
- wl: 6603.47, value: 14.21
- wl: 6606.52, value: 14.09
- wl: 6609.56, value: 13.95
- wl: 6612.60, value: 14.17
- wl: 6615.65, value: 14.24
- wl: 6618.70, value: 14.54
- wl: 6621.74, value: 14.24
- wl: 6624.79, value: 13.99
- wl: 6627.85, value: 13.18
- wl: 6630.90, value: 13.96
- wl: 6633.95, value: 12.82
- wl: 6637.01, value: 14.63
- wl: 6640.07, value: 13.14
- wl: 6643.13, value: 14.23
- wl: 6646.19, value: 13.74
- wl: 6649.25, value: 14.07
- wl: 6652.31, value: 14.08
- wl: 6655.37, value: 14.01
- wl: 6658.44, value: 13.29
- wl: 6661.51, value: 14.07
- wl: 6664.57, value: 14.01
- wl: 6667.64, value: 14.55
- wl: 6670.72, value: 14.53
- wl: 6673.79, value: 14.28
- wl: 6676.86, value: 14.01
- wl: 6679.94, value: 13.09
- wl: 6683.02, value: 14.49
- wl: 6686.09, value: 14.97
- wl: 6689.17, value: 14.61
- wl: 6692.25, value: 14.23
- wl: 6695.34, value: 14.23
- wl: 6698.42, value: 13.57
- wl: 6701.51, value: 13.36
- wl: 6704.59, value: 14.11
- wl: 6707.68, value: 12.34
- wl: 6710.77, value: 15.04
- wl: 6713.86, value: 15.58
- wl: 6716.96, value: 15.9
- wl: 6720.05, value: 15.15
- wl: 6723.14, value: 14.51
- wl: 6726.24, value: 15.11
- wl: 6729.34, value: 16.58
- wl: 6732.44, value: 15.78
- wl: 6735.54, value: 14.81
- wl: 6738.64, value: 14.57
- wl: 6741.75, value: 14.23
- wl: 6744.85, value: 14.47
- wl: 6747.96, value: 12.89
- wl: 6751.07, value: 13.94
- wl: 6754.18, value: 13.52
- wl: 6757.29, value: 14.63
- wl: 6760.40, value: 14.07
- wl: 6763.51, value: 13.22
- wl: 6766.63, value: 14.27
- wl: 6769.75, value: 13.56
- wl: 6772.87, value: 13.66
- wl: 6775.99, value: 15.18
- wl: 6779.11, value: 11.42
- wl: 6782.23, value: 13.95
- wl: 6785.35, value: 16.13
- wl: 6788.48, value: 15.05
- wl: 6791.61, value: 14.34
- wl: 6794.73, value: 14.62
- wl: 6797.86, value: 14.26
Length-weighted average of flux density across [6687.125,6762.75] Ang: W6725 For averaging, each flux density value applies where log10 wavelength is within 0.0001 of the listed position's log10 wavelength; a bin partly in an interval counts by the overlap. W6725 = 14.5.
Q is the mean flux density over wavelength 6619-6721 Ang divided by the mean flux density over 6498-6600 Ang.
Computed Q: 0.78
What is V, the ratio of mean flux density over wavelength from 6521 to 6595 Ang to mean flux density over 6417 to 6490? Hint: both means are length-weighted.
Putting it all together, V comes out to 1.4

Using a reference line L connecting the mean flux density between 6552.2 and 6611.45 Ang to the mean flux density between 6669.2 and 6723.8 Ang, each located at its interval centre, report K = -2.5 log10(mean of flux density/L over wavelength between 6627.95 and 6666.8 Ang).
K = 0.22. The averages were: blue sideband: 20.3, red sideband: 14.3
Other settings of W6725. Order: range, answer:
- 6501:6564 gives 17.1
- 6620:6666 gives 13.8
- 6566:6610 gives 17.8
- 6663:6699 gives 14.2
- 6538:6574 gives 22.1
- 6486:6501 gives 13.5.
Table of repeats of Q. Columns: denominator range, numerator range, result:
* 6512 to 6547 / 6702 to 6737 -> 1.03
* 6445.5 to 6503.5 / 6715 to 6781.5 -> 1.05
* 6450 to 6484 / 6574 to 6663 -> 1.11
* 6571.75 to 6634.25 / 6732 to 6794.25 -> 0.89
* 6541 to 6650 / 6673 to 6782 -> 0.81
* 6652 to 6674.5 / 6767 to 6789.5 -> 1.00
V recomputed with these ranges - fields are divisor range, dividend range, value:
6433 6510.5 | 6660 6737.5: 1.05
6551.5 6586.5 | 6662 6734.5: 0.61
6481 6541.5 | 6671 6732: 1.04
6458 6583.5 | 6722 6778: 0.86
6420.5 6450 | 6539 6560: 1.26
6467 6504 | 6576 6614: 1.24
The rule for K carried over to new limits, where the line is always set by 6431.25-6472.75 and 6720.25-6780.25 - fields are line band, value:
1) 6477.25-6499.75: 0.04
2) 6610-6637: 0.02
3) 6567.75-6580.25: -0.22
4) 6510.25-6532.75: 0.01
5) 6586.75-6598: -0.17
